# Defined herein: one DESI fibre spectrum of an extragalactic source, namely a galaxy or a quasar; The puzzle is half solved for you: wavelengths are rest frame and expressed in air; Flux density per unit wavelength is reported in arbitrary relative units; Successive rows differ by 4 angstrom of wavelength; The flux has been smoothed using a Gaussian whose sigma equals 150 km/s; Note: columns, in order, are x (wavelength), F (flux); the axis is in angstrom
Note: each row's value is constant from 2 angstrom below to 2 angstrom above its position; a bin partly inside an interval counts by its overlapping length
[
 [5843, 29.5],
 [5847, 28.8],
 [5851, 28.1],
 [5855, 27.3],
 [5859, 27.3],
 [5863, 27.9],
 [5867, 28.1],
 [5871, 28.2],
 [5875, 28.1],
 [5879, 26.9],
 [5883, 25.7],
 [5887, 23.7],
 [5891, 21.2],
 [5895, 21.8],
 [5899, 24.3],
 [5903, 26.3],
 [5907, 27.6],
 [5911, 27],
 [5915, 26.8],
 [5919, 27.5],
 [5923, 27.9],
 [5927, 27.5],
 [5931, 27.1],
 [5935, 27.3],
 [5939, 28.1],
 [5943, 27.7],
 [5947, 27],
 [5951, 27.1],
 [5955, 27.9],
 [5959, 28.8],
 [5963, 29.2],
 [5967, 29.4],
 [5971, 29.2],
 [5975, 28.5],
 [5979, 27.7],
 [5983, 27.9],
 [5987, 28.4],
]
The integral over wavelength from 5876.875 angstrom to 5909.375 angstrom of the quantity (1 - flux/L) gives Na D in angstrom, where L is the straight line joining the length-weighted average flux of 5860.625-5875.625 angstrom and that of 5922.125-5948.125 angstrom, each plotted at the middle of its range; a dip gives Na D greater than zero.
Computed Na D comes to 3.6 angstrom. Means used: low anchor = 28.1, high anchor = 27.5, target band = 24.7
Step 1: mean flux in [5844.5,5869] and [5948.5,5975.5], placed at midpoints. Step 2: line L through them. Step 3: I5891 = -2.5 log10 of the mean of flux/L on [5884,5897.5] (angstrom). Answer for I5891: 0.24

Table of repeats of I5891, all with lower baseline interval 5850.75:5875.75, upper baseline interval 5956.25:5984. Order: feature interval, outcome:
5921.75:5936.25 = 0.036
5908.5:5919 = 0.046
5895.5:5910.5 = 0.097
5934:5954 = 0.039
